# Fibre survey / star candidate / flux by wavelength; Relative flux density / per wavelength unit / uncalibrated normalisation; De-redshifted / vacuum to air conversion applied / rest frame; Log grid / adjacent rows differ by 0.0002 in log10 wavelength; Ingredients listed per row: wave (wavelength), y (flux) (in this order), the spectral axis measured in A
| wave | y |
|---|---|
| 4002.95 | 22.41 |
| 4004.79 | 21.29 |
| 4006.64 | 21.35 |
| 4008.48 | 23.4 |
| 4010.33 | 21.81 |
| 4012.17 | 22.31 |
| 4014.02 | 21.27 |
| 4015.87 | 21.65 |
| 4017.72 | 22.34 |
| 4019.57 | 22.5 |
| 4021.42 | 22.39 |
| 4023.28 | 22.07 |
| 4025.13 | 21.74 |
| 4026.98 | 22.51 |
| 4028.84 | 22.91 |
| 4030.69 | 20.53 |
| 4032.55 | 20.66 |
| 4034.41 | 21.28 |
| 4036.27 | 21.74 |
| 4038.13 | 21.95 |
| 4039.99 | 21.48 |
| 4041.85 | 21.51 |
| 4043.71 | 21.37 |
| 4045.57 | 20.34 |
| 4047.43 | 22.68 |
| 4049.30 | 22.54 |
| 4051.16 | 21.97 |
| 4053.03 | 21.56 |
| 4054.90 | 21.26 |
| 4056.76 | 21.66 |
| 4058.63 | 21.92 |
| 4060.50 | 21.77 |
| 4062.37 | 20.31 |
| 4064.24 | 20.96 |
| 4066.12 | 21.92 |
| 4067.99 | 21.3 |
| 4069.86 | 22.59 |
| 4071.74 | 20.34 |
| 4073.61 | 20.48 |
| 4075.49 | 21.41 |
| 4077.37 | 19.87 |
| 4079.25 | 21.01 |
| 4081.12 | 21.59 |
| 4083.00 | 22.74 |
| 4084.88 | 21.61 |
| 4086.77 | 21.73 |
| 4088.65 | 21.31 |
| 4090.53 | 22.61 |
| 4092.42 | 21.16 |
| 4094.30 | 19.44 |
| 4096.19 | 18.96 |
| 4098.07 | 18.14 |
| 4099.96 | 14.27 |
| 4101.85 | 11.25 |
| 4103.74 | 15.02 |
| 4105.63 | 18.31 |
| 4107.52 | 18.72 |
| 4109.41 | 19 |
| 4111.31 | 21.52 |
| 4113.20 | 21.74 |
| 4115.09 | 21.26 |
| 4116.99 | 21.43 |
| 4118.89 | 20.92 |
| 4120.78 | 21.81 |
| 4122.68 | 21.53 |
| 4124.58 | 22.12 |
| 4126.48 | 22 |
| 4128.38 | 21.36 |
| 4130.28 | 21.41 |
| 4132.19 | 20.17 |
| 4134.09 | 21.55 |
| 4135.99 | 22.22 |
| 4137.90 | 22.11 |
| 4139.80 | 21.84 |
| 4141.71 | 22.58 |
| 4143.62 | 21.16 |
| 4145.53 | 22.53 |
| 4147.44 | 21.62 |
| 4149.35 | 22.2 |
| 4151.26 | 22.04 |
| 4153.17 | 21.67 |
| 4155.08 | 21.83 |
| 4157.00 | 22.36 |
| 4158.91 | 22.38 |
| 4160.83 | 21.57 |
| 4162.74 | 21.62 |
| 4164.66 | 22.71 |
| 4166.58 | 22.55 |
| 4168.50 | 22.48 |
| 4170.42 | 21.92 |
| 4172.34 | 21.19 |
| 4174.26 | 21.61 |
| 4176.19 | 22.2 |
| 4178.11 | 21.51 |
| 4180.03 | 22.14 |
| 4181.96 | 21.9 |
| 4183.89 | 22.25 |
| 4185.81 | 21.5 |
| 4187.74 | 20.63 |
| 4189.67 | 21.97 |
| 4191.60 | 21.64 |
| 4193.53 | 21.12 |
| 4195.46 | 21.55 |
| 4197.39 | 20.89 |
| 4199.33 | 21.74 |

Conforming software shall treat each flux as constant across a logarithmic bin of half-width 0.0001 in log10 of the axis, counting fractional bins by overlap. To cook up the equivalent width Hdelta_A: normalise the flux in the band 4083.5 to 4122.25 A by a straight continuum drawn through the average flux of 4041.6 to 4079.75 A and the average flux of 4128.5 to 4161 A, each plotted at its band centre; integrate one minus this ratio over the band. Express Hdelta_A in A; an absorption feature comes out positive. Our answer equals 3.6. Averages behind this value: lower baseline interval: 21.4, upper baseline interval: 21.8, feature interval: 19.6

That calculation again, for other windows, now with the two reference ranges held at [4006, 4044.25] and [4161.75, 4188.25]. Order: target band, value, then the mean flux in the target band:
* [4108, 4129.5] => 0.6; 21.3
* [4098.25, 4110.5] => 3.1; 16.3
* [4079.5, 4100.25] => 1.3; 20.5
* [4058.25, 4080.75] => 0.7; 21.1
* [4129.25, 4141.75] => 0.1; 21.6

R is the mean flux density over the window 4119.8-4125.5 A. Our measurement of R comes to 21.8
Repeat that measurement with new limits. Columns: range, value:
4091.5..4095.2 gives 20.3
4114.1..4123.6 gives 21.4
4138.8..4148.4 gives 21.9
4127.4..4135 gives 21.1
